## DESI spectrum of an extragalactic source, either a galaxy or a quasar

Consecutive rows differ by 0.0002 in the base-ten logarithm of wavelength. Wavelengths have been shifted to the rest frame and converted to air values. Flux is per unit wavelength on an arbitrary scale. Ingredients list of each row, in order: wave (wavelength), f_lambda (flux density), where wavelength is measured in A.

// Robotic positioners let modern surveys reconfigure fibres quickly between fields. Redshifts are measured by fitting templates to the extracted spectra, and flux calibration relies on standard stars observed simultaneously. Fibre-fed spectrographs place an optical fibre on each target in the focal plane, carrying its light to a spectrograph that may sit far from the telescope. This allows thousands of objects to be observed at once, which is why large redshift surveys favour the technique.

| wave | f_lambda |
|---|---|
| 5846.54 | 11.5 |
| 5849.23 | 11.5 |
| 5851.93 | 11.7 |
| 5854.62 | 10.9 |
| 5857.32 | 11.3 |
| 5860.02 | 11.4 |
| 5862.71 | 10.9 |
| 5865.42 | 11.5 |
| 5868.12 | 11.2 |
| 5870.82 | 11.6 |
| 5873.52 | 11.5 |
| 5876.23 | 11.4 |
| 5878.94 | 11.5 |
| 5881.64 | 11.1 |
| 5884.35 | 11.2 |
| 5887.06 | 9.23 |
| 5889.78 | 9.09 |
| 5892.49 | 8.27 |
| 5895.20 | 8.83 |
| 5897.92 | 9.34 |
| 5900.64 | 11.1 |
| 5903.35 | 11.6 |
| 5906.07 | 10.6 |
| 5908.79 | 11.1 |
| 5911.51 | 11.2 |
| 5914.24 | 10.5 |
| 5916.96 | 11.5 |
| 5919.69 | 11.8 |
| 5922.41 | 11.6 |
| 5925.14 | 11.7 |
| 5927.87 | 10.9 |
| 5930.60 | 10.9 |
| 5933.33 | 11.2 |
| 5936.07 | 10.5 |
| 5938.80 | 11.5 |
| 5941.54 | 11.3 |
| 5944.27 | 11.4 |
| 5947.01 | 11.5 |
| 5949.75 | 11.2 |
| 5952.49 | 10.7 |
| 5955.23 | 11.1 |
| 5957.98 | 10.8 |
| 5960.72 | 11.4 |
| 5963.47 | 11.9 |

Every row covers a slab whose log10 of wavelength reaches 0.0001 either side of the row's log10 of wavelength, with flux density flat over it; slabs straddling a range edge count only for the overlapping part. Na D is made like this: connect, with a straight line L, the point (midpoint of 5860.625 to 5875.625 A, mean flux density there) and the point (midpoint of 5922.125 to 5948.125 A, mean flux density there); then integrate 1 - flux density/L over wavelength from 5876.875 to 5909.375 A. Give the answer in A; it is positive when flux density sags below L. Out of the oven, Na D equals 3.03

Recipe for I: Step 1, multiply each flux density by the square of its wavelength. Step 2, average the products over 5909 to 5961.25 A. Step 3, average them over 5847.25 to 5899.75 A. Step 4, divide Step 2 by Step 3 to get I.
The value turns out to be 1.1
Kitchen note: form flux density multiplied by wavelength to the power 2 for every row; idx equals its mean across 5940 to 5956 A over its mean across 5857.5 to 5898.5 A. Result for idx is 1.09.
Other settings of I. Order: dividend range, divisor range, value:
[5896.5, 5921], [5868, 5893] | 1.04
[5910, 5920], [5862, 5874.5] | 1.00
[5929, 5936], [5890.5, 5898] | 1.27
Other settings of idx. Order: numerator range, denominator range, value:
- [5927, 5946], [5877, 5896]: 1.13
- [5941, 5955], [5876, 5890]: 1.08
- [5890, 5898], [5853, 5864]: 0.80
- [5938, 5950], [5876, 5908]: 1.13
